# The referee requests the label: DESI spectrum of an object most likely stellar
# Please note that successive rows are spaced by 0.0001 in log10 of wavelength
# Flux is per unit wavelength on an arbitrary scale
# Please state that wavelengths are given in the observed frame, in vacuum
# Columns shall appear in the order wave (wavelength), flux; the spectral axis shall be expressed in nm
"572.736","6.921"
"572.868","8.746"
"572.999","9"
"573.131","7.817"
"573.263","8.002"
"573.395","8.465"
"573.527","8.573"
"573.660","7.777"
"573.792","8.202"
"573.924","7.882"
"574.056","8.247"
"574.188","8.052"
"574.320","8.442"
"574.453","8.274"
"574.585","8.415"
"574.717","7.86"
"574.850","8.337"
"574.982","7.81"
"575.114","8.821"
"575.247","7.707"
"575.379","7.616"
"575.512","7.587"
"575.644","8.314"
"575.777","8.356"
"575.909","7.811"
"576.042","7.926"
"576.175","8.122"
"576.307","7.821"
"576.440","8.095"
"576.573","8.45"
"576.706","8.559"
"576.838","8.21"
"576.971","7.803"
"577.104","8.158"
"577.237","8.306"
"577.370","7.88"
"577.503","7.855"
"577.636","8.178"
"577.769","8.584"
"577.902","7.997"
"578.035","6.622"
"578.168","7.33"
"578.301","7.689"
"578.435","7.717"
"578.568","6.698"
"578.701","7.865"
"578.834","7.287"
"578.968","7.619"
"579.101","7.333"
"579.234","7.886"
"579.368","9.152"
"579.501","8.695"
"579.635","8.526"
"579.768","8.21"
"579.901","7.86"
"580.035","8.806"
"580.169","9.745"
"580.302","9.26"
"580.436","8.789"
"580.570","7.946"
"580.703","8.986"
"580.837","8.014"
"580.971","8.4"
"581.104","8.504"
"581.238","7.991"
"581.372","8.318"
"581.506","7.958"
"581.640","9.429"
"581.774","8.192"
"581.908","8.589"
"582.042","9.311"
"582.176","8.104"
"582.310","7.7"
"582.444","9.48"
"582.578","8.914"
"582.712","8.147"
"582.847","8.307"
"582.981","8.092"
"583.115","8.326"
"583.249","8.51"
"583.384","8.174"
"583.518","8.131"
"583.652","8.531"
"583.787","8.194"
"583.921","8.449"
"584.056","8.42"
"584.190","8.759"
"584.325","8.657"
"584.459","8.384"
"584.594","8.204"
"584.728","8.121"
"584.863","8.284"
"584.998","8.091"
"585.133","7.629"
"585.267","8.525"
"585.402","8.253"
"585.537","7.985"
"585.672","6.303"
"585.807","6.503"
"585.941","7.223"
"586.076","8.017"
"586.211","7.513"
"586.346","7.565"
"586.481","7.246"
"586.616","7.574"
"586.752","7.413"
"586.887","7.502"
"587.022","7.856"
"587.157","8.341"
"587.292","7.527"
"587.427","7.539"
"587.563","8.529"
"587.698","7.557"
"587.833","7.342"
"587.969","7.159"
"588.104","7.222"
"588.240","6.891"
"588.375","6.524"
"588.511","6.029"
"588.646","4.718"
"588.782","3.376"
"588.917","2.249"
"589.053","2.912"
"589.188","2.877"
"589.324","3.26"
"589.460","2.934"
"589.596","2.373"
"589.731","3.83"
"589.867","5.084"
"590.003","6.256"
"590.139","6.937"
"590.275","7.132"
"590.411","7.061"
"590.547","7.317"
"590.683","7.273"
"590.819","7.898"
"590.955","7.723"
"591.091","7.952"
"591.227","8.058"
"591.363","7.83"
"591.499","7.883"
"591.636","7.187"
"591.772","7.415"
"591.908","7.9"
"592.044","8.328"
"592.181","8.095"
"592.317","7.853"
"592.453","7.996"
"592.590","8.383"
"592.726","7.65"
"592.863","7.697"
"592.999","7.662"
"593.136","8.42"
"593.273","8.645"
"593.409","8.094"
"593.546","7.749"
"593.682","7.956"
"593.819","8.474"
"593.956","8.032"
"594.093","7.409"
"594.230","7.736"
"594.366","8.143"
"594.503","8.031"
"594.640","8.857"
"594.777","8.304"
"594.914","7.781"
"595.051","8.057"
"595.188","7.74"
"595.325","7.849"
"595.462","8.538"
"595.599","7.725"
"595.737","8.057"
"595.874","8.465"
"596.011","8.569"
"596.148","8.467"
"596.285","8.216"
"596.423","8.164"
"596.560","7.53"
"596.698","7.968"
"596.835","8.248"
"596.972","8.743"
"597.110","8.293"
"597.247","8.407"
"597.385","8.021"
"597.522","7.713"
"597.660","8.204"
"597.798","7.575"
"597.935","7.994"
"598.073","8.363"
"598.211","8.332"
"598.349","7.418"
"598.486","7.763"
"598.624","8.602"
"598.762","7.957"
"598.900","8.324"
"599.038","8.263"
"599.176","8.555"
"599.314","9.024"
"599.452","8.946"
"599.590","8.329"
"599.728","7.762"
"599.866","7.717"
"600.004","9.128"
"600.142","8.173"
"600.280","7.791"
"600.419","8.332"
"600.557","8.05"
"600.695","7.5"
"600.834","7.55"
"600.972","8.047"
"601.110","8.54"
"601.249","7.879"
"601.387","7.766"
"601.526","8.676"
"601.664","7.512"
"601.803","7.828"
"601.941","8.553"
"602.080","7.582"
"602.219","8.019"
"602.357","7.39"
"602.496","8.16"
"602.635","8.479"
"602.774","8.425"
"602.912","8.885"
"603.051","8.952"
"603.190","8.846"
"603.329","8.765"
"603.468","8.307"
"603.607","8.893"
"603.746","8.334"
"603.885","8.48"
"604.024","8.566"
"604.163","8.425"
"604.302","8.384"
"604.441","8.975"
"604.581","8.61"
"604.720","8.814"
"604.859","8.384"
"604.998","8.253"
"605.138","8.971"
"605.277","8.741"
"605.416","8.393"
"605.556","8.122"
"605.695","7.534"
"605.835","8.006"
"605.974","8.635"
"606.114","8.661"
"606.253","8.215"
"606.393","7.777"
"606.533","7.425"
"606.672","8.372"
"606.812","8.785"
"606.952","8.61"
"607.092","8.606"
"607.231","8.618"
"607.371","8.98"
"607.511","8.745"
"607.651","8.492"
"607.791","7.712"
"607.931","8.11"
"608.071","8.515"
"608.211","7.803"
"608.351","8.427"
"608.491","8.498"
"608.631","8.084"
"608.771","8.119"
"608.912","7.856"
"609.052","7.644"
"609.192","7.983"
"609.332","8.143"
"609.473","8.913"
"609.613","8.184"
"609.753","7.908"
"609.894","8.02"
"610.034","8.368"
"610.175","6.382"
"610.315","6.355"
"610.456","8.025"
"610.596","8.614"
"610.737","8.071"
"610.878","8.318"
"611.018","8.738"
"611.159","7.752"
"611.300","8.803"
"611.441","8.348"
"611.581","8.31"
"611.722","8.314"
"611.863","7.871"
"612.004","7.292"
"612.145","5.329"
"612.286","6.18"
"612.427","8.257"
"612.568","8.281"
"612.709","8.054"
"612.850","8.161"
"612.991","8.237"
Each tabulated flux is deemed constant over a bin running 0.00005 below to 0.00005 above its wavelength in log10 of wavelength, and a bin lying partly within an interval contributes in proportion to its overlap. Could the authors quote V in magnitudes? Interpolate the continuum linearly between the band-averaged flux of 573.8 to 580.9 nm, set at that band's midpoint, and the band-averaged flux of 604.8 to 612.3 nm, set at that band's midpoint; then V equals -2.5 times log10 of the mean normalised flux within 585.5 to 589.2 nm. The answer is 0.21 mag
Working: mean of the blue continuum 8.11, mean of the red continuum 8.11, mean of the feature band 6.67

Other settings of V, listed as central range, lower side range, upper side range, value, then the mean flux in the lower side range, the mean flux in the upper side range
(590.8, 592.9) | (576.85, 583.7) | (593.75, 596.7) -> 0.04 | 8.23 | 8.1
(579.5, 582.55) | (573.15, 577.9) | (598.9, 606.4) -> -0.05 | 8.12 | 8.32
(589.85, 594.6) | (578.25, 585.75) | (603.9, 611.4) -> 0.07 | 8.27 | 8.25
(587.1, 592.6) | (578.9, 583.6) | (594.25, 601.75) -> 0.27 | 8.44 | 8.14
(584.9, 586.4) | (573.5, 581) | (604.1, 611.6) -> 0.07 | 8.11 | 8.25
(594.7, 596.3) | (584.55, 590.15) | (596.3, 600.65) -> -0.06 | 6.49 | 8.18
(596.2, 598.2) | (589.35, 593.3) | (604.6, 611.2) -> -0.09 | 7.07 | 8.21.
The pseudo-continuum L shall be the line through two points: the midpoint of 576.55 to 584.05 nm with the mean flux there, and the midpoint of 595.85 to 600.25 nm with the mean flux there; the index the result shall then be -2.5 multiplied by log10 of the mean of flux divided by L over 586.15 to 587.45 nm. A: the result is 0.09 mag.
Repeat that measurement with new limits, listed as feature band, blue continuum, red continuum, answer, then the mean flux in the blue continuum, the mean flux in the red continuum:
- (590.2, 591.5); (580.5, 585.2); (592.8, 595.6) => 0.08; 8.38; 8.05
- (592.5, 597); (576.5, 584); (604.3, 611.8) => 0.02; 8.25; 8.25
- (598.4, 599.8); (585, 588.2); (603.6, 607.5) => -0.02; 7.58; 8.45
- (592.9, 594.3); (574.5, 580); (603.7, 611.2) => 0.02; 7.98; 8.25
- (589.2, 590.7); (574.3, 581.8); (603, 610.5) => 0.49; 8.14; 8.29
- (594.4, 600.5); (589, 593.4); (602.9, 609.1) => -0.10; 6.78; 8.4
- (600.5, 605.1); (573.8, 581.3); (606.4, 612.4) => -0.03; 8.12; 8.04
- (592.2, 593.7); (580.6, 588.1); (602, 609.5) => 0.02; 8.08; 8.36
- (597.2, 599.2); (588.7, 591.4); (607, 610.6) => -0.22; 5.49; 8.11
